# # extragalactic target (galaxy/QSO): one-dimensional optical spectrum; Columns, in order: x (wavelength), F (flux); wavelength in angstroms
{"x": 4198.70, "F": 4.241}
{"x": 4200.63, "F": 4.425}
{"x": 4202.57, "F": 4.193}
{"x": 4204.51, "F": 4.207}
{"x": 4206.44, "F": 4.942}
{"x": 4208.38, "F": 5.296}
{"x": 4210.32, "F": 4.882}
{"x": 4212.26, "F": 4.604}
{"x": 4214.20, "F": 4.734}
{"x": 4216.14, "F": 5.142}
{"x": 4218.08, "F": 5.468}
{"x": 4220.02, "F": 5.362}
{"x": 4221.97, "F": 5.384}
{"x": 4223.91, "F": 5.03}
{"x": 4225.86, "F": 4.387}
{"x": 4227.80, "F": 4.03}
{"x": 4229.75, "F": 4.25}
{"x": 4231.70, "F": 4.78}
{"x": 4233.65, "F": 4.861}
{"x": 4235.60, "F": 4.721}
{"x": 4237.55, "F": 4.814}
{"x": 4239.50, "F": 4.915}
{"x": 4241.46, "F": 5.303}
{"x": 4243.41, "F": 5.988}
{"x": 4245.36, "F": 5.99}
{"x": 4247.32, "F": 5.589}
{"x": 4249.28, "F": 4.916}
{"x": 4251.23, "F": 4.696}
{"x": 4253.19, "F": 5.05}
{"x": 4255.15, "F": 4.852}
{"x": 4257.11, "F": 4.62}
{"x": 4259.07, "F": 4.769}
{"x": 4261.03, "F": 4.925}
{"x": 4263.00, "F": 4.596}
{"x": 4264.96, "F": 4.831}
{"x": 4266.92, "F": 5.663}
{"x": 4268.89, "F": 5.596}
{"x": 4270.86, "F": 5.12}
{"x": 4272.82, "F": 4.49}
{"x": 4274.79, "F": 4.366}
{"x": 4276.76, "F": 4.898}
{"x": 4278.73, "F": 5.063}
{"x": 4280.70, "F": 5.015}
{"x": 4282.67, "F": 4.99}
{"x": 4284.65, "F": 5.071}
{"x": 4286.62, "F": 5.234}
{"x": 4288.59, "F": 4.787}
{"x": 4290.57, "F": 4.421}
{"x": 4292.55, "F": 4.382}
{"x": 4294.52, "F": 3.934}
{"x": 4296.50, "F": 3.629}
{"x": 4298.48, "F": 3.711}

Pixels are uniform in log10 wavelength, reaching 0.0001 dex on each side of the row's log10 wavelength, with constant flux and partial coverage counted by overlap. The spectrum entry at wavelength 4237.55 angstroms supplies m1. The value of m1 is 4.814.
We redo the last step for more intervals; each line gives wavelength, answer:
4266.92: 5.663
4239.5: 4.915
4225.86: 4.387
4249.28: 4.916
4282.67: 4.99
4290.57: 4.421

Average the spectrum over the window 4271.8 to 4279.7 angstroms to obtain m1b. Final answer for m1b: 4.71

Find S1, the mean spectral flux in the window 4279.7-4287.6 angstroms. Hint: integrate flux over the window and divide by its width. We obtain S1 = 5.08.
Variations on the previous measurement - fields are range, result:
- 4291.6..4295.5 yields 4.16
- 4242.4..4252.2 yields 5.44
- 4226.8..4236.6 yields 4.53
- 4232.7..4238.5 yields 4.8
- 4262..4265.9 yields 4.71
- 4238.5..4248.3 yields 5.55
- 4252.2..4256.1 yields 4.95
